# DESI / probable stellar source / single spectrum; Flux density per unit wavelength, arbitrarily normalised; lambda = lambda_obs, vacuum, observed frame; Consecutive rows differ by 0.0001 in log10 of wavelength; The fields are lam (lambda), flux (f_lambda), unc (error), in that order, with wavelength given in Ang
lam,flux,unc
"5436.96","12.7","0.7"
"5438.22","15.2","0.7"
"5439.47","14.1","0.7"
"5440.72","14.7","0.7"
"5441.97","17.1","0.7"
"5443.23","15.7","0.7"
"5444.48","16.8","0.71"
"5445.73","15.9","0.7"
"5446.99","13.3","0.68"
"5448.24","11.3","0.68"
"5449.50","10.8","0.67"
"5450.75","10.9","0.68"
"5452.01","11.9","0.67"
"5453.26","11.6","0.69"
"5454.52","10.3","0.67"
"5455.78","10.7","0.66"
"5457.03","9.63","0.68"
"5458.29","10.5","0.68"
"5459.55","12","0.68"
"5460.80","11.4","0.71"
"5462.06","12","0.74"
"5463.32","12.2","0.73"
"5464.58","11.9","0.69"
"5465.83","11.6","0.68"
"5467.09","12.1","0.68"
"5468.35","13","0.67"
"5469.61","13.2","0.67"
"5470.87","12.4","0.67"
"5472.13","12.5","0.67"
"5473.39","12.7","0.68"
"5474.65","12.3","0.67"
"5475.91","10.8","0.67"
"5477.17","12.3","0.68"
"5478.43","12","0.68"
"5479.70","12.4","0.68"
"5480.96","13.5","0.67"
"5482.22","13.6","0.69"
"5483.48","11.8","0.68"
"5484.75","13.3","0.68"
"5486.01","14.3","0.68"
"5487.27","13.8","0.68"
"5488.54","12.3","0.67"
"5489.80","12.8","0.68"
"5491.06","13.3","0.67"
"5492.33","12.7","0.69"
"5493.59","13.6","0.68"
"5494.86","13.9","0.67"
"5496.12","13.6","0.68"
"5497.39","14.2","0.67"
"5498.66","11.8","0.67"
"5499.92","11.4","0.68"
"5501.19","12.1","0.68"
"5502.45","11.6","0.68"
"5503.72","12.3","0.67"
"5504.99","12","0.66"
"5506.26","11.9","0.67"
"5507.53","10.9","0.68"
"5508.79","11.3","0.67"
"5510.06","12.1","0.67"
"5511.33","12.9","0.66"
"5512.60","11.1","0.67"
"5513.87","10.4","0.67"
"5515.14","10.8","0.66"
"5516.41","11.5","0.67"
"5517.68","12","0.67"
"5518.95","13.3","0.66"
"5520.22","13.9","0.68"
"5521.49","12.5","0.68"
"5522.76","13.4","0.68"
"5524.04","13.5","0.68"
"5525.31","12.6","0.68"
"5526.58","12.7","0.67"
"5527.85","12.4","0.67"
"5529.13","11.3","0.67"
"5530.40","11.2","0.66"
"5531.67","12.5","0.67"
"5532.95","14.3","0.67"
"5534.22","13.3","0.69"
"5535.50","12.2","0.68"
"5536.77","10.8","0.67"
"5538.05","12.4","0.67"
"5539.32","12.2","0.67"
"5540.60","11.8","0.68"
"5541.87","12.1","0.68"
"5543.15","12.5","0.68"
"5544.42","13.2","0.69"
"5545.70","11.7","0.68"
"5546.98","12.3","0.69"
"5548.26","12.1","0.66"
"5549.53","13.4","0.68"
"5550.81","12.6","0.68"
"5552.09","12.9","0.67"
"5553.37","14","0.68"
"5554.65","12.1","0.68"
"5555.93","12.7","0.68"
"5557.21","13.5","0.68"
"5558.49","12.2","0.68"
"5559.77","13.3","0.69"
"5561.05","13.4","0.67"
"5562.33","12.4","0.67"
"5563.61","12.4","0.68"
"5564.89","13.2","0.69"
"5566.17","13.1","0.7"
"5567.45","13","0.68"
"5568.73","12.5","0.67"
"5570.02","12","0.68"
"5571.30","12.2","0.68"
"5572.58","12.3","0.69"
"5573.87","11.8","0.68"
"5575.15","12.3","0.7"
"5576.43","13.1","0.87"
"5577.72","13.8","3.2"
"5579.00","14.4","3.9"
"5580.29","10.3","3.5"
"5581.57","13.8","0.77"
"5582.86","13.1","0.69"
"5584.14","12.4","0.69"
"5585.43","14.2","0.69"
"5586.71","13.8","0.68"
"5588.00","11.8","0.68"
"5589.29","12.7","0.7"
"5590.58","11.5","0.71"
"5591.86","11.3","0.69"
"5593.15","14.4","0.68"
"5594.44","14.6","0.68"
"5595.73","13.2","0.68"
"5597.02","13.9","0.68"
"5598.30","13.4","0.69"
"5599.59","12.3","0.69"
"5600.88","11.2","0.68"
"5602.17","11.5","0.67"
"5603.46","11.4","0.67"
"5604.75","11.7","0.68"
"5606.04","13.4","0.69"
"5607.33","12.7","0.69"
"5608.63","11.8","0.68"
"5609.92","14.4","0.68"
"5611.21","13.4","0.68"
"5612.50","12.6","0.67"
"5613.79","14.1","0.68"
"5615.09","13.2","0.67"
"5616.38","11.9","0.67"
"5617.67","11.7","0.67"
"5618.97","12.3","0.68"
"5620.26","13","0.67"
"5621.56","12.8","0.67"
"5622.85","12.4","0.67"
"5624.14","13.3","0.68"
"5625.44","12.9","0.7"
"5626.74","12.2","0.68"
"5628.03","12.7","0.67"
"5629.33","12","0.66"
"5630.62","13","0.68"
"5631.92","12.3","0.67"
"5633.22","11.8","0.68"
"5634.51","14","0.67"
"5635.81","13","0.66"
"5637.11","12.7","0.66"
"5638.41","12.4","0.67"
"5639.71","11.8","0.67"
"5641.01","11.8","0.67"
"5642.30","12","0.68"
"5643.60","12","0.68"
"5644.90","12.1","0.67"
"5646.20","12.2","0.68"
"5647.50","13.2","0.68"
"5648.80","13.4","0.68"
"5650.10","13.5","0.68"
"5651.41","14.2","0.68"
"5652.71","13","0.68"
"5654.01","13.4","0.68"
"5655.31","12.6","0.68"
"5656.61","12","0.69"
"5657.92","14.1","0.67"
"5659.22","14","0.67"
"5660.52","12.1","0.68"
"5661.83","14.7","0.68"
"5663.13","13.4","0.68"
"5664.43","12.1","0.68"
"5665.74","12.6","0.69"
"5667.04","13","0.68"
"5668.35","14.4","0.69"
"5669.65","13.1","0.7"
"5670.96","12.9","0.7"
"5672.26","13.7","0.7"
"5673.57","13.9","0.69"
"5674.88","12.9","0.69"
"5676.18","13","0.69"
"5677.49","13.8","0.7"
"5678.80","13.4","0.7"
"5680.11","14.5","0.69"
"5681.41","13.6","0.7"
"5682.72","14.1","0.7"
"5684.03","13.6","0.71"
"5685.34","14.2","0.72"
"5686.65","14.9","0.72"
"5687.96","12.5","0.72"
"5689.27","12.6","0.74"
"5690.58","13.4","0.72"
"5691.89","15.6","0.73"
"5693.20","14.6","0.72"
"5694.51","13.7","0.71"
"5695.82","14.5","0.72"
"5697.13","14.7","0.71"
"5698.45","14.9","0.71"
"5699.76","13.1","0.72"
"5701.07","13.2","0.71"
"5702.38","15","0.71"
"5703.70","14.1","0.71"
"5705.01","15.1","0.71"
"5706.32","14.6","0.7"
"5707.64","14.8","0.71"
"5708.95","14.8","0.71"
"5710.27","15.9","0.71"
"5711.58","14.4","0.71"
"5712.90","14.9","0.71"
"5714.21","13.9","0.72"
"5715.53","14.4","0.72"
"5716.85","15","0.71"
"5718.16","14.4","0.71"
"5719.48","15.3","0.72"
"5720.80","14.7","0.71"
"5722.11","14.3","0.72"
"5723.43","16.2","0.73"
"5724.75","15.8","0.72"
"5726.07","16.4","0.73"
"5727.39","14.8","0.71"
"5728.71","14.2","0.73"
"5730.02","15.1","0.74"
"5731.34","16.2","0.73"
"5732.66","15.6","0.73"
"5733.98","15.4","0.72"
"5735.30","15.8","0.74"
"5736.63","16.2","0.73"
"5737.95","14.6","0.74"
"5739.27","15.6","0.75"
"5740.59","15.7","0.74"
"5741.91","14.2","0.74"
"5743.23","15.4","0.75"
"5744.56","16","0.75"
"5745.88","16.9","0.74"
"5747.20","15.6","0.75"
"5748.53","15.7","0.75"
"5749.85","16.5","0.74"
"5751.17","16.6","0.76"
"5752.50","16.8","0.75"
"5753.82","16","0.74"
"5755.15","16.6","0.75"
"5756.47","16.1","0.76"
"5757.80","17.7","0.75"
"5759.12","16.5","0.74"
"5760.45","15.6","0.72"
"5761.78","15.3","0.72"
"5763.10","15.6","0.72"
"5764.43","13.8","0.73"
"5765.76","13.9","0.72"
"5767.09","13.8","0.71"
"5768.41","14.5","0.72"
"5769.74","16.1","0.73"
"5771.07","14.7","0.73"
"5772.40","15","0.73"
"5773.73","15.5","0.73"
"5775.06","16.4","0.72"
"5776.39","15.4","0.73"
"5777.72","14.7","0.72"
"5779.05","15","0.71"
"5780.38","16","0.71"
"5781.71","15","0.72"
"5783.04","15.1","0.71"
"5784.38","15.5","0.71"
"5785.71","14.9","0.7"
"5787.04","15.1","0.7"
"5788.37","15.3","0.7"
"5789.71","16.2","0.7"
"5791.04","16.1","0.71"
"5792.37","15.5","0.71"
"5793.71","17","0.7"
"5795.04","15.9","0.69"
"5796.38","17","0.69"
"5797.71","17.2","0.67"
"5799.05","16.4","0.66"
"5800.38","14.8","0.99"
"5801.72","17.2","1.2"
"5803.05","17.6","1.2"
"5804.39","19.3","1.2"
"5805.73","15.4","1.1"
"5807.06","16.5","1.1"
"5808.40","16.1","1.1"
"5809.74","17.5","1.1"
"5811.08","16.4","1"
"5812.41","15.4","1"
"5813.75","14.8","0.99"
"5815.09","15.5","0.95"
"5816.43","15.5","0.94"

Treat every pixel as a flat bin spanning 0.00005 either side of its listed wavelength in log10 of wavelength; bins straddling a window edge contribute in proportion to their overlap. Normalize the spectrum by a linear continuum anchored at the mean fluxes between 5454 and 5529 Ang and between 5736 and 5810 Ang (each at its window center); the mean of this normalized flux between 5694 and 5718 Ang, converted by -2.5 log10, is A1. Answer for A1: 0.04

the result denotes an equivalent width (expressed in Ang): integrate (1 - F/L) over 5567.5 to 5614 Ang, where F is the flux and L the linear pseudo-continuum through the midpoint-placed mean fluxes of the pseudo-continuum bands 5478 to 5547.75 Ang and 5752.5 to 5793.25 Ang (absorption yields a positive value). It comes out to 2.1 Ang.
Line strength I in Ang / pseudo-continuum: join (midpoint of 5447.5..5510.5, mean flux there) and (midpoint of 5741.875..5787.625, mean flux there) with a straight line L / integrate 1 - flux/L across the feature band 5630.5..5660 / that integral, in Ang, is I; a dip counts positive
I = 2.8 Ang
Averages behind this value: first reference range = 12.2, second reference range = 15.5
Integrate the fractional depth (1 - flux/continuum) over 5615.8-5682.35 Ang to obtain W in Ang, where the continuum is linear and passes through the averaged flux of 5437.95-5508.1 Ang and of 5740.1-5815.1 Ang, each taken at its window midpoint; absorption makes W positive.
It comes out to 7.2 Ang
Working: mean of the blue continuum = 12.6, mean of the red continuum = 15.8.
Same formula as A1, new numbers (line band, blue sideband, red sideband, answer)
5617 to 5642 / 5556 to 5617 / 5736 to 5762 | 0.09 mag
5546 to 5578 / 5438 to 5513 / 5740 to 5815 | 0.07 mag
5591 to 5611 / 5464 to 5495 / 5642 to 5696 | 0.03 mag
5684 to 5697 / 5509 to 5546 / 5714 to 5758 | 0.06 mag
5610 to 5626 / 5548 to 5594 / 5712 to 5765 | 0.06 mag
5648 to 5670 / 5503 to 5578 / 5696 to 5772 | 0.07 mag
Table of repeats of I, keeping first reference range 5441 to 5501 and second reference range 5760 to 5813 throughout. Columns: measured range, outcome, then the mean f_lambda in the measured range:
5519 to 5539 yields 0.89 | 12.6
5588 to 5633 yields 4.32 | 12.7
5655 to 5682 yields 2.31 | 13.3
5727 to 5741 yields -0.15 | 15.4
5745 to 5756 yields -0.67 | 16.3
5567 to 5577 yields 0.91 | 12.4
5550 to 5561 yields 0.42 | 12.9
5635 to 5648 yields 1.80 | 12.3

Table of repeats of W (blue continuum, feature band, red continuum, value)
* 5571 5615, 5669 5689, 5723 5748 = 1.2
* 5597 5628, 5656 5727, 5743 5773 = 1.0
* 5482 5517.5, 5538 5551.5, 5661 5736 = 0.4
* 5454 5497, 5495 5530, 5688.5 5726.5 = 1.4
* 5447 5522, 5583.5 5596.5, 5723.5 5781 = 0.5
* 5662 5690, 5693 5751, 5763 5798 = -3.0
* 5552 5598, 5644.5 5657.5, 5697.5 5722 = 0.8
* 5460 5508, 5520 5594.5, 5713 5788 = 3.5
